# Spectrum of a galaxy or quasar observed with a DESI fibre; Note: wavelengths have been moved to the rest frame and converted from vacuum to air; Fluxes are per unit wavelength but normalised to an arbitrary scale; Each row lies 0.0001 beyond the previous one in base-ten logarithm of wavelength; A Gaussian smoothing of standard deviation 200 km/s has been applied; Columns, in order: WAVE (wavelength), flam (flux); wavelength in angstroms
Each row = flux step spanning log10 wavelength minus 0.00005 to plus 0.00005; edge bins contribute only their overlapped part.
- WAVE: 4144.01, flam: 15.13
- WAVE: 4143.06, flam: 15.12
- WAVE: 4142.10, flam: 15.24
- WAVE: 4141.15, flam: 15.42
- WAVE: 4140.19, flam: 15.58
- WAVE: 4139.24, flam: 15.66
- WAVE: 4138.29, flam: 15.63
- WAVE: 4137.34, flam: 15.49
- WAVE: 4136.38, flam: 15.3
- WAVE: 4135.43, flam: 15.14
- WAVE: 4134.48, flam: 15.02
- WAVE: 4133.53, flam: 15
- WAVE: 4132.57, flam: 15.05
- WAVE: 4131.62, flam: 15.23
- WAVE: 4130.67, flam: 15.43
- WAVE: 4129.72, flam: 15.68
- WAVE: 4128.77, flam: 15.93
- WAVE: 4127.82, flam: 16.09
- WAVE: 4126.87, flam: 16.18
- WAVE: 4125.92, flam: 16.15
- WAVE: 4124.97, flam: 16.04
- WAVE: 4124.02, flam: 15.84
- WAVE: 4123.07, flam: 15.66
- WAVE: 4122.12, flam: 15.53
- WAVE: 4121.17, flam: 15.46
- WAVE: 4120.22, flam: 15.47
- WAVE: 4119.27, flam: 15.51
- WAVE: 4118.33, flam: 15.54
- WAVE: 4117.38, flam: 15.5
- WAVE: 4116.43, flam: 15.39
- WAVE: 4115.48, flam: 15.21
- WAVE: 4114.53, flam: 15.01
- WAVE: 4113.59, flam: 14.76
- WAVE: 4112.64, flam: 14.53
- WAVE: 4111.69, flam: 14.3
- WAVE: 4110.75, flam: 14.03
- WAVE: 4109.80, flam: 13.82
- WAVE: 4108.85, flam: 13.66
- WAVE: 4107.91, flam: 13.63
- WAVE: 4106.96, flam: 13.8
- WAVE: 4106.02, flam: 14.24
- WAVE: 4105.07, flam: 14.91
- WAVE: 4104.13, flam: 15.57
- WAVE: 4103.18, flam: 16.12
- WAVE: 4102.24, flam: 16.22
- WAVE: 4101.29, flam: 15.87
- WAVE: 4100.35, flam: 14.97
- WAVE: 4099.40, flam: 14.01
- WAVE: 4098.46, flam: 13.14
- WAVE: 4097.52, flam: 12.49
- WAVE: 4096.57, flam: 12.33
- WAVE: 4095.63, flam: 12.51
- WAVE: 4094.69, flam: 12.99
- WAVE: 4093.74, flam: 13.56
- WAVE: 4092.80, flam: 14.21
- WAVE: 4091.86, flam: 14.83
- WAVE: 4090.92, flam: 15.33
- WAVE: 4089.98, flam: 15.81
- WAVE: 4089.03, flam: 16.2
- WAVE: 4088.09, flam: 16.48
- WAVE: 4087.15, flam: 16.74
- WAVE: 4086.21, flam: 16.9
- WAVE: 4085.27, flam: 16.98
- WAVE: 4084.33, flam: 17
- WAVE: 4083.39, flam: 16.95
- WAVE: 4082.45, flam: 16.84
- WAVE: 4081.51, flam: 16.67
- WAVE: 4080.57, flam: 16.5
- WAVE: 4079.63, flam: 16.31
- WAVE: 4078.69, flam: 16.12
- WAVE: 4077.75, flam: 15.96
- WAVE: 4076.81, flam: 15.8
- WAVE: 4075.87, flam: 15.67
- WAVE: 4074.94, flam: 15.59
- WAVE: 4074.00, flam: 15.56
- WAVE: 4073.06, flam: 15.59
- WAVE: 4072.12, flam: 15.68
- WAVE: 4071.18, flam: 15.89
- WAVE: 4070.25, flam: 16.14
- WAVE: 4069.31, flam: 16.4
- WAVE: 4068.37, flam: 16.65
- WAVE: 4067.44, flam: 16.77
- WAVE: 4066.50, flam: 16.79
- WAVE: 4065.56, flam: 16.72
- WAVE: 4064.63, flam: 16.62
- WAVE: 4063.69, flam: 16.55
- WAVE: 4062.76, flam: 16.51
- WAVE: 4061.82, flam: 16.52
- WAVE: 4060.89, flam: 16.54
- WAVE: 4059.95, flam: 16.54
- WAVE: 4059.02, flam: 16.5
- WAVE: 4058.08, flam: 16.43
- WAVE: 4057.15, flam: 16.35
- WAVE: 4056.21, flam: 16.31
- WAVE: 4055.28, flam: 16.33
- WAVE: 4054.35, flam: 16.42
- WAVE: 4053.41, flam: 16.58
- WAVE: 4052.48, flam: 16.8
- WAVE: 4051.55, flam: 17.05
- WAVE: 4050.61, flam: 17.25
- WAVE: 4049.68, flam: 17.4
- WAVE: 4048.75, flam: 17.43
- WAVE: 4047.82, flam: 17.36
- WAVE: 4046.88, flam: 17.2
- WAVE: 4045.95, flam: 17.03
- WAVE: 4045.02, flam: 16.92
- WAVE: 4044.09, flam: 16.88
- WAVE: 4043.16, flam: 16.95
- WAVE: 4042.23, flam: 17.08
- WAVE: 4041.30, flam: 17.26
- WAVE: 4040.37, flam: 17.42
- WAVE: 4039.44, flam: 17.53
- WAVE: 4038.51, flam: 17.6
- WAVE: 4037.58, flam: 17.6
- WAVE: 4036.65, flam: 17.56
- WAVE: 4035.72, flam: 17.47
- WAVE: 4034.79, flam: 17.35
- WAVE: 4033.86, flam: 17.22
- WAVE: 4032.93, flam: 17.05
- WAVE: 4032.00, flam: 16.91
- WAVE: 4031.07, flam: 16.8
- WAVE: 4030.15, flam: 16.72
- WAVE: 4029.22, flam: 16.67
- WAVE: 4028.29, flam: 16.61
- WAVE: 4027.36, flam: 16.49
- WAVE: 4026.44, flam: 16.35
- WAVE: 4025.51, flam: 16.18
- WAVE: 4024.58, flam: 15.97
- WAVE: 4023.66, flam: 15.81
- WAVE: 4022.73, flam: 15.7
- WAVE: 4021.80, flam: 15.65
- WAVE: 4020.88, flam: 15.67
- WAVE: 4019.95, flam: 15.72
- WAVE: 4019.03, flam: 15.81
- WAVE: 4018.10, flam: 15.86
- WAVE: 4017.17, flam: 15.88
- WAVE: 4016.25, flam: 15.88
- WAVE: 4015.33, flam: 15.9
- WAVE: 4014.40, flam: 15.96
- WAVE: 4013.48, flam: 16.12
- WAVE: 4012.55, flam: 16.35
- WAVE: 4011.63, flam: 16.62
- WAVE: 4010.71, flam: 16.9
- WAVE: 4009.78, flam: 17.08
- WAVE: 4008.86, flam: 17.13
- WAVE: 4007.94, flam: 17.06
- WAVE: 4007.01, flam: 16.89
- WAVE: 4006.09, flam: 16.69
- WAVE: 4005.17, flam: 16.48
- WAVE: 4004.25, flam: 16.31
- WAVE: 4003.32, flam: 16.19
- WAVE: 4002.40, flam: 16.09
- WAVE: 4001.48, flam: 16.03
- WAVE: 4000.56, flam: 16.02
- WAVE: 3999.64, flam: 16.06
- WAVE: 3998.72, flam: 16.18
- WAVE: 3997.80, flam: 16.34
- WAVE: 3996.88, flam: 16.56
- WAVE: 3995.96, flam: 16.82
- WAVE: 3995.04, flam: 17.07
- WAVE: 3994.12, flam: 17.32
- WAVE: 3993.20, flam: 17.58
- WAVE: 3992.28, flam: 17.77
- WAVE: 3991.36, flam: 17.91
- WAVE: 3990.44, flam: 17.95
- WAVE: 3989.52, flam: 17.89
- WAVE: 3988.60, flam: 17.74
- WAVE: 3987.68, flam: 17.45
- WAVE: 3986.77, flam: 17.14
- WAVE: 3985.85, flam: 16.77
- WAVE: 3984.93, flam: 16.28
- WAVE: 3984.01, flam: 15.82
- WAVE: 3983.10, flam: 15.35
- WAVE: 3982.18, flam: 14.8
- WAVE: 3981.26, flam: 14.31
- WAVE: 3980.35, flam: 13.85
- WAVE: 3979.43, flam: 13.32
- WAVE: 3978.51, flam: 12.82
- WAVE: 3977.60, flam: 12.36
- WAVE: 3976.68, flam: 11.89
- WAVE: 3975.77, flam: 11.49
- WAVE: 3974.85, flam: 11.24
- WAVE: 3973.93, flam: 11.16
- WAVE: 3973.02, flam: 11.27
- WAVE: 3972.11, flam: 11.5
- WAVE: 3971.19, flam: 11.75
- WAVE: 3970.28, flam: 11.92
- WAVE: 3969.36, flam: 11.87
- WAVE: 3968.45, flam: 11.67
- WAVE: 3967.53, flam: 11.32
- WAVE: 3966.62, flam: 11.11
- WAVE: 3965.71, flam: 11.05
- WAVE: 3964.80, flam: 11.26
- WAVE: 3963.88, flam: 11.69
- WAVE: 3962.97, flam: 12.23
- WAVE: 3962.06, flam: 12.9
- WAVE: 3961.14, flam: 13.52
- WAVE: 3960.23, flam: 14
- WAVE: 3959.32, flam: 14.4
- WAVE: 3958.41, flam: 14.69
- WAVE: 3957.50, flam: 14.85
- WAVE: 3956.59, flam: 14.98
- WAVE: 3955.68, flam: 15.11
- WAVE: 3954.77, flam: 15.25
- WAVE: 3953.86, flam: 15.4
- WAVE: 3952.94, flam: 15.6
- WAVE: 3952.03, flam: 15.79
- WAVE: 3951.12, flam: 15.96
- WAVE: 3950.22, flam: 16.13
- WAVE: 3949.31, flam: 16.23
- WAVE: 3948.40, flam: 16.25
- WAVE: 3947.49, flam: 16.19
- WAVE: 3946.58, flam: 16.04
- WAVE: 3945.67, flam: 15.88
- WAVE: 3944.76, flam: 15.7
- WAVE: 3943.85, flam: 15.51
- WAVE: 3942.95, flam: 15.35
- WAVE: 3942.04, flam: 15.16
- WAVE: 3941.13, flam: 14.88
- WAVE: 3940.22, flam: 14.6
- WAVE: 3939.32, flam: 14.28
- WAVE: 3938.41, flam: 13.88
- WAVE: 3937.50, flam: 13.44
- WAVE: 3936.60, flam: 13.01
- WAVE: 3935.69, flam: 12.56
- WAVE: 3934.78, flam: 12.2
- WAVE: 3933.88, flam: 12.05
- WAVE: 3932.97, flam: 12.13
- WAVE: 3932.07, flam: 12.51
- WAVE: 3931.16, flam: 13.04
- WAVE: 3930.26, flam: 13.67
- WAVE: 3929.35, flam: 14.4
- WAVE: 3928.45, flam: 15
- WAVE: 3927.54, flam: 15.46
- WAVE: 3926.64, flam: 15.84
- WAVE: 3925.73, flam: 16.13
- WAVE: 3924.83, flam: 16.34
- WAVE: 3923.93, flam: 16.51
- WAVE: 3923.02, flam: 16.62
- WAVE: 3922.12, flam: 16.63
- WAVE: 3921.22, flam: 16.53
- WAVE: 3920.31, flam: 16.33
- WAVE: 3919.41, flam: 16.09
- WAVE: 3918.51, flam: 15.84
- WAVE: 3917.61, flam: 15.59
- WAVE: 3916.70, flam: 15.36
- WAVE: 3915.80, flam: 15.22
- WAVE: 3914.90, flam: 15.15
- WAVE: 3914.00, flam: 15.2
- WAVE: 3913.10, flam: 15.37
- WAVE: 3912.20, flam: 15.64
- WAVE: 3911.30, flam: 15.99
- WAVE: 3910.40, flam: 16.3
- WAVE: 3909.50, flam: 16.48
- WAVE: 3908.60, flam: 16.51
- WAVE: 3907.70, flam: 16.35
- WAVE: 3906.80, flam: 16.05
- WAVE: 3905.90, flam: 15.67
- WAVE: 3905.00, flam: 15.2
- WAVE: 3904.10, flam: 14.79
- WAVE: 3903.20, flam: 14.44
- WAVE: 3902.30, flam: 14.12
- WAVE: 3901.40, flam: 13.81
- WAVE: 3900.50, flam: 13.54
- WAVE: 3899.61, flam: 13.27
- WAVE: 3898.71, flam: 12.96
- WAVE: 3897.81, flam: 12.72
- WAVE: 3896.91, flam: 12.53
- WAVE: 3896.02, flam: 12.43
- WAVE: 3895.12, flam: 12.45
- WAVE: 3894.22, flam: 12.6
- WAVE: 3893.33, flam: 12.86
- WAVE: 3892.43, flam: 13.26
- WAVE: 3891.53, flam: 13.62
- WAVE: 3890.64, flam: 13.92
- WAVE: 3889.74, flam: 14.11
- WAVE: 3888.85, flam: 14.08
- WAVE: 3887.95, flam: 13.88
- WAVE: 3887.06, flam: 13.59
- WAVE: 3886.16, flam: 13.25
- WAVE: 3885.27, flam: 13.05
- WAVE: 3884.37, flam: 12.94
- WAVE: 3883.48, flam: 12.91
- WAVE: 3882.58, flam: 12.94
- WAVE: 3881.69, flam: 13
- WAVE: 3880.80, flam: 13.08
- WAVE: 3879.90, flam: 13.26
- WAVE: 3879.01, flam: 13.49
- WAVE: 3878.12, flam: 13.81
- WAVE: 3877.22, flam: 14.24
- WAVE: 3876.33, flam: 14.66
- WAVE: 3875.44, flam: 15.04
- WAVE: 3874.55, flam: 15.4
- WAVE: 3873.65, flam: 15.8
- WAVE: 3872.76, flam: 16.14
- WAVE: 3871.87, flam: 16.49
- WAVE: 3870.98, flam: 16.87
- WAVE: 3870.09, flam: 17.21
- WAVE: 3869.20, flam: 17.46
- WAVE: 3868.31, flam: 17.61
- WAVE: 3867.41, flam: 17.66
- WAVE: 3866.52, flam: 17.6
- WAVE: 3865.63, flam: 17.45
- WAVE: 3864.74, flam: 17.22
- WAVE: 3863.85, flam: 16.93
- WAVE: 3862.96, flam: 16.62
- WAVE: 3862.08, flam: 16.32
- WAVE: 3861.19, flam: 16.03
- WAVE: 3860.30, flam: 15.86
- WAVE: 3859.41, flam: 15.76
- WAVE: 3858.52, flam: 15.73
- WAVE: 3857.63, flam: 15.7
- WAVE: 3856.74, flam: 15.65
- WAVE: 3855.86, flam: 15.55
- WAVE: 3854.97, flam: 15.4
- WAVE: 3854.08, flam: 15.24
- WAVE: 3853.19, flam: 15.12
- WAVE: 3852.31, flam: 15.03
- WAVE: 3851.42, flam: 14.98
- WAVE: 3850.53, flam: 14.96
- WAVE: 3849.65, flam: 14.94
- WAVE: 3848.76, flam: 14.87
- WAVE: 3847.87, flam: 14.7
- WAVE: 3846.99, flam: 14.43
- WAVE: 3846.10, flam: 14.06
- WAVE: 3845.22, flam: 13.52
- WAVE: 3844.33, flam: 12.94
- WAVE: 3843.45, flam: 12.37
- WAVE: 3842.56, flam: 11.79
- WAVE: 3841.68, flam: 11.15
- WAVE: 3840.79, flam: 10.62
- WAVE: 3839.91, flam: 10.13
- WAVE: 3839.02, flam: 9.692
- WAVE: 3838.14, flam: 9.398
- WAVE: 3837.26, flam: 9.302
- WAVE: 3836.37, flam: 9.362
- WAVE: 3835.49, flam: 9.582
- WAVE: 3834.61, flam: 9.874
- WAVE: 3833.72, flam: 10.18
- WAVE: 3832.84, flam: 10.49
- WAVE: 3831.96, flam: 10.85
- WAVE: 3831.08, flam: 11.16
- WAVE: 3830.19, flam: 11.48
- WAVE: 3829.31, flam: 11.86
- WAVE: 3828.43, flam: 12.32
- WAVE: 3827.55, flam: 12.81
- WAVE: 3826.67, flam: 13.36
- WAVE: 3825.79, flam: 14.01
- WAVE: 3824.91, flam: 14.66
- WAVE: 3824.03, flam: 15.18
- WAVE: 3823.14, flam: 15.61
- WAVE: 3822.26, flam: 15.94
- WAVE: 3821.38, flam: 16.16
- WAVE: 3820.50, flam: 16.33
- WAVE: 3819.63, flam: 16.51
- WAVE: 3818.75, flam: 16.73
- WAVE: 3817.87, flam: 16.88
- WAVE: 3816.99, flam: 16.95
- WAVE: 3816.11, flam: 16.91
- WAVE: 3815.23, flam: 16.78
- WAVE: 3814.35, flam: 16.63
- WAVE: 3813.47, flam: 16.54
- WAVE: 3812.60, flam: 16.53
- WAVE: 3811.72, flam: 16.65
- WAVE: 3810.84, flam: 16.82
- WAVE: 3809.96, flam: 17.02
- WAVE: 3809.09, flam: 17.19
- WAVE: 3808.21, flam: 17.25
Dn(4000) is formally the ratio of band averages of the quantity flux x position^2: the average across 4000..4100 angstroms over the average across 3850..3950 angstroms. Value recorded 1.17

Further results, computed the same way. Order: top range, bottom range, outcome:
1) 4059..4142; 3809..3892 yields 1.22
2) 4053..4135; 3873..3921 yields 1.19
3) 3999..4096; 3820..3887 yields 1.28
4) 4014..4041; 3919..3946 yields 1.18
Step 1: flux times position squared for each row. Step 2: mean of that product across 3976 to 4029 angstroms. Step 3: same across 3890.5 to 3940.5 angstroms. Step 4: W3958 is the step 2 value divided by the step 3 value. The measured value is 1.2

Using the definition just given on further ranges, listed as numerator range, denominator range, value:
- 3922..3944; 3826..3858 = 1.19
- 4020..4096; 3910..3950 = 1.16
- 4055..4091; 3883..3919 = 1.24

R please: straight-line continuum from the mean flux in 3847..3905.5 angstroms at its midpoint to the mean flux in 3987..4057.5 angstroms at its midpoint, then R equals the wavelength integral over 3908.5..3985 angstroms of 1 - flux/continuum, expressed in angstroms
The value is 6.8 angstroms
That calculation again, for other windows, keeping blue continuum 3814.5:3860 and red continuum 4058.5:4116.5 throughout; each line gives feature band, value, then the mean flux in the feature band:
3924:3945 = 0.1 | 14.3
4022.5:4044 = -2.6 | 16.9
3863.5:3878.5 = -2.6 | 16.3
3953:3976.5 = 2.9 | 12.7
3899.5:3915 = -1.2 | 15.3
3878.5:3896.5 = 1.0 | 13.2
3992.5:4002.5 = -1.2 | 16.6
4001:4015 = -1.5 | 16.5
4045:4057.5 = -1.4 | 16.9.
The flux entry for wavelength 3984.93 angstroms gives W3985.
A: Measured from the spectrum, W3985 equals 16.28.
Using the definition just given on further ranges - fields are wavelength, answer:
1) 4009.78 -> 17.08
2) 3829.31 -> 11.86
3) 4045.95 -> 17.03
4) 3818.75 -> 16.73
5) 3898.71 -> 12.96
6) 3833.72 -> 10.18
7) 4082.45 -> 16.84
